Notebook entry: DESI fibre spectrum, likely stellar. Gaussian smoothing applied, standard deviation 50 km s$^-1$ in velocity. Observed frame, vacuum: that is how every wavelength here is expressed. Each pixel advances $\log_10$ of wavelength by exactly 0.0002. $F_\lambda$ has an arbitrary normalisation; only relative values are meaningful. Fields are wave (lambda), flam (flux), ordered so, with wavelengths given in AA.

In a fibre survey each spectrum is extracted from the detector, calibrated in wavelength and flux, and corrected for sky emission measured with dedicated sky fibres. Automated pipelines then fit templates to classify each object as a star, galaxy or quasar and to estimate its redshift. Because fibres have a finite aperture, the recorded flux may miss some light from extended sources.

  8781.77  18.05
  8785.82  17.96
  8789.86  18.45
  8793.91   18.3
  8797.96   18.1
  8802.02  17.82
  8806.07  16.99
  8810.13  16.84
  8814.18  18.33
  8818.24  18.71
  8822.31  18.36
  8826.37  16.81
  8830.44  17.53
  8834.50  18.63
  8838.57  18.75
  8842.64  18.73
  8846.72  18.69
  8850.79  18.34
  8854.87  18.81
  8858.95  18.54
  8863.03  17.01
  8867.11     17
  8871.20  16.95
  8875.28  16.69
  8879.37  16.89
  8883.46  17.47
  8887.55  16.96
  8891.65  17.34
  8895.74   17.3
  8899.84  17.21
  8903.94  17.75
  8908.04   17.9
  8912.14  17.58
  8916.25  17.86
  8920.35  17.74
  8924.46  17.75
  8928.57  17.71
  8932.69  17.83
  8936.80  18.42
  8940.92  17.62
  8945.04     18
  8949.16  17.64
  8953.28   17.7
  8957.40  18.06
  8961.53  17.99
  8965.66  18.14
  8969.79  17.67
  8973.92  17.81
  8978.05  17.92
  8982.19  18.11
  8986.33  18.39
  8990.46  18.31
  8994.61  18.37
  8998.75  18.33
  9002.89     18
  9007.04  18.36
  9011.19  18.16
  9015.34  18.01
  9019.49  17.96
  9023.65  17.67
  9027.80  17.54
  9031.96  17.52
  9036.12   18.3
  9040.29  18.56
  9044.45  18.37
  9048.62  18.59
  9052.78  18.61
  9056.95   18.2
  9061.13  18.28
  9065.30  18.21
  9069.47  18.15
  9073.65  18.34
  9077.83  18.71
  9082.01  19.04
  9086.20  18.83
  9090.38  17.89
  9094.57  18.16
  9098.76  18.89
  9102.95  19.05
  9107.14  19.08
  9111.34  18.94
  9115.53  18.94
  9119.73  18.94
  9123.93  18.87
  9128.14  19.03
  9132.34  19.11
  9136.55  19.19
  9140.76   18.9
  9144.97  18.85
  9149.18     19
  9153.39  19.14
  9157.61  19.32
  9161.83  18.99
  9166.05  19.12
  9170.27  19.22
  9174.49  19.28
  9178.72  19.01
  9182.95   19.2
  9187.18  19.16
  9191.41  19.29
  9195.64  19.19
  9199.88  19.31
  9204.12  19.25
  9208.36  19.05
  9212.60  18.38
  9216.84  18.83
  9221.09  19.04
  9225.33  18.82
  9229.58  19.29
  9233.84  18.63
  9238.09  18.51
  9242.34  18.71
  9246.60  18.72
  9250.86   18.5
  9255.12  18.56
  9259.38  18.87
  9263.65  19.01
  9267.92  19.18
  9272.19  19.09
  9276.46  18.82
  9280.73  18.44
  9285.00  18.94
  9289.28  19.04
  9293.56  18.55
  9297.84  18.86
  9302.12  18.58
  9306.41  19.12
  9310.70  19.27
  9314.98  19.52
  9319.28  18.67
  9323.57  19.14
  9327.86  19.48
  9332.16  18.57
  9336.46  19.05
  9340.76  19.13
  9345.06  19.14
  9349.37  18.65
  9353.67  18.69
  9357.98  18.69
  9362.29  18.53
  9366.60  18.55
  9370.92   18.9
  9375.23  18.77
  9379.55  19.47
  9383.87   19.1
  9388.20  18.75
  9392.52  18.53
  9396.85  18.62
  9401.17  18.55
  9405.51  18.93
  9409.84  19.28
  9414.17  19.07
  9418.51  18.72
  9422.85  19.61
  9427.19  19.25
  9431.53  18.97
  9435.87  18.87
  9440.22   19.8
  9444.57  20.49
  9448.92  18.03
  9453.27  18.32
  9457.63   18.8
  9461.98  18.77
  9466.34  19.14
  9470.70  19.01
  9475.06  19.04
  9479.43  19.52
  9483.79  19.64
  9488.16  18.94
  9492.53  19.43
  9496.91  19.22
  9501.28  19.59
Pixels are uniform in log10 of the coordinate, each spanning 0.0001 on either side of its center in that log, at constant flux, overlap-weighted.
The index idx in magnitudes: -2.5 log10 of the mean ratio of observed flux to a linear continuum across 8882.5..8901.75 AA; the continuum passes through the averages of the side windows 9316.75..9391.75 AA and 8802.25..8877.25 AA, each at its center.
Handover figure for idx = 0.045 mag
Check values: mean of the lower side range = 17.9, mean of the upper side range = 18.9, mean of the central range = 17.2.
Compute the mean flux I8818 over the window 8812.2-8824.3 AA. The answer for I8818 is 18.5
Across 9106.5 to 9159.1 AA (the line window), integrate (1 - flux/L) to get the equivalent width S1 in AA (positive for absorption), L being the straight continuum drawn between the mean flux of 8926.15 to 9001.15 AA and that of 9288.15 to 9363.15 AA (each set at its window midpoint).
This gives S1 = -1.7 AA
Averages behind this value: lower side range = 18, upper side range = 18.9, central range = 19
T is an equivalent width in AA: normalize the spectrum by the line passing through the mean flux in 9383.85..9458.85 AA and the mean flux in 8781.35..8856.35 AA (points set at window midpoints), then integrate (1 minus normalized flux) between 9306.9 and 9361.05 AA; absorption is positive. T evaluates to -0.41 AA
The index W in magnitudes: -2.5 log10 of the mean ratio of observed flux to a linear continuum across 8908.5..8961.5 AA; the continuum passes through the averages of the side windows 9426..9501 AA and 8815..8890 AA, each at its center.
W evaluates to 0.01 mag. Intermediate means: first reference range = 17.8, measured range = 17.8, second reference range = 19.1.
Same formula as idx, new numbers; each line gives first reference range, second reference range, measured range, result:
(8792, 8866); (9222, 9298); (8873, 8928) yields 0.05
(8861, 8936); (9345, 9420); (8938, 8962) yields -0.02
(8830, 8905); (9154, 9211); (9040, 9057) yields 0.00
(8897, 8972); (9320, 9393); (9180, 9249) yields -0.03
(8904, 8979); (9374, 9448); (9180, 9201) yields -0.04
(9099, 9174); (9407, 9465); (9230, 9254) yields 0.02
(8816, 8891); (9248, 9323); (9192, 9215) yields -0.02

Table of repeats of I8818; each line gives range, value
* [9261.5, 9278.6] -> 19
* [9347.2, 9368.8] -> 18.6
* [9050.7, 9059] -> 18.4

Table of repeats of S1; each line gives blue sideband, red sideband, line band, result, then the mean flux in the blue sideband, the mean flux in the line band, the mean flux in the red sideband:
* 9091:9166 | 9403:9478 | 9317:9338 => 0.0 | 18.9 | 19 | 19.1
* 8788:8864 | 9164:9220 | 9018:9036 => 0.9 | 18.1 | 17.7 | 19.1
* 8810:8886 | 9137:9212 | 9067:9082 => 0.2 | 17.9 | 18.5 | 19.1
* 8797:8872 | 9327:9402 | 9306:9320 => -0.3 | 18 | 19.2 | 18.8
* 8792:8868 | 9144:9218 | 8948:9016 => 1.6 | 18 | 18.1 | 19.1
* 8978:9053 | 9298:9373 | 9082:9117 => -0.7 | 18.2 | 18.7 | 18.9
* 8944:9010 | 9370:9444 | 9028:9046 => 0.1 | 18.1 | 18.1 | 19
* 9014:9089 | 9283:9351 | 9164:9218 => -1.3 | 18.3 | 19.1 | 19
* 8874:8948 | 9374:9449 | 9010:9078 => -0.8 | 17.6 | 18.2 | 19.1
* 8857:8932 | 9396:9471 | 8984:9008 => -0.8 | 17.4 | 18.3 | 19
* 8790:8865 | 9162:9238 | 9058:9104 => 0.6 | 18.1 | 18.5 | 19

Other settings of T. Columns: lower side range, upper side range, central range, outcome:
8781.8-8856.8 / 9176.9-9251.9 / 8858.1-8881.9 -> 1.44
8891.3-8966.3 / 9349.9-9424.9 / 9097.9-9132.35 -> -1.45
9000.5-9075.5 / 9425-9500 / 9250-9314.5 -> -0.54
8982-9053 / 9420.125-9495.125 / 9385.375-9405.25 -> 0.37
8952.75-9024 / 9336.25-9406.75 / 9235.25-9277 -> -0.45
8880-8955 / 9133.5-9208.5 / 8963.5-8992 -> -0.08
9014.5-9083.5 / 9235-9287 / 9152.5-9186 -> -1.11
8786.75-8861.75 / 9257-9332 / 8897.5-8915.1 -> 0.64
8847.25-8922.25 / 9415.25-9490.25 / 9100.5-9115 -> -0.68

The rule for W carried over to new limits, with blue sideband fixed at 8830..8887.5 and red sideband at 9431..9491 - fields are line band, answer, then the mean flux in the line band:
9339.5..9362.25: 0.00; 18.8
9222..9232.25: -0.02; 19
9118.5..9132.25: -0.03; 19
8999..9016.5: 0.00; 18.2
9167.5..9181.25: -0.04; 19.2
